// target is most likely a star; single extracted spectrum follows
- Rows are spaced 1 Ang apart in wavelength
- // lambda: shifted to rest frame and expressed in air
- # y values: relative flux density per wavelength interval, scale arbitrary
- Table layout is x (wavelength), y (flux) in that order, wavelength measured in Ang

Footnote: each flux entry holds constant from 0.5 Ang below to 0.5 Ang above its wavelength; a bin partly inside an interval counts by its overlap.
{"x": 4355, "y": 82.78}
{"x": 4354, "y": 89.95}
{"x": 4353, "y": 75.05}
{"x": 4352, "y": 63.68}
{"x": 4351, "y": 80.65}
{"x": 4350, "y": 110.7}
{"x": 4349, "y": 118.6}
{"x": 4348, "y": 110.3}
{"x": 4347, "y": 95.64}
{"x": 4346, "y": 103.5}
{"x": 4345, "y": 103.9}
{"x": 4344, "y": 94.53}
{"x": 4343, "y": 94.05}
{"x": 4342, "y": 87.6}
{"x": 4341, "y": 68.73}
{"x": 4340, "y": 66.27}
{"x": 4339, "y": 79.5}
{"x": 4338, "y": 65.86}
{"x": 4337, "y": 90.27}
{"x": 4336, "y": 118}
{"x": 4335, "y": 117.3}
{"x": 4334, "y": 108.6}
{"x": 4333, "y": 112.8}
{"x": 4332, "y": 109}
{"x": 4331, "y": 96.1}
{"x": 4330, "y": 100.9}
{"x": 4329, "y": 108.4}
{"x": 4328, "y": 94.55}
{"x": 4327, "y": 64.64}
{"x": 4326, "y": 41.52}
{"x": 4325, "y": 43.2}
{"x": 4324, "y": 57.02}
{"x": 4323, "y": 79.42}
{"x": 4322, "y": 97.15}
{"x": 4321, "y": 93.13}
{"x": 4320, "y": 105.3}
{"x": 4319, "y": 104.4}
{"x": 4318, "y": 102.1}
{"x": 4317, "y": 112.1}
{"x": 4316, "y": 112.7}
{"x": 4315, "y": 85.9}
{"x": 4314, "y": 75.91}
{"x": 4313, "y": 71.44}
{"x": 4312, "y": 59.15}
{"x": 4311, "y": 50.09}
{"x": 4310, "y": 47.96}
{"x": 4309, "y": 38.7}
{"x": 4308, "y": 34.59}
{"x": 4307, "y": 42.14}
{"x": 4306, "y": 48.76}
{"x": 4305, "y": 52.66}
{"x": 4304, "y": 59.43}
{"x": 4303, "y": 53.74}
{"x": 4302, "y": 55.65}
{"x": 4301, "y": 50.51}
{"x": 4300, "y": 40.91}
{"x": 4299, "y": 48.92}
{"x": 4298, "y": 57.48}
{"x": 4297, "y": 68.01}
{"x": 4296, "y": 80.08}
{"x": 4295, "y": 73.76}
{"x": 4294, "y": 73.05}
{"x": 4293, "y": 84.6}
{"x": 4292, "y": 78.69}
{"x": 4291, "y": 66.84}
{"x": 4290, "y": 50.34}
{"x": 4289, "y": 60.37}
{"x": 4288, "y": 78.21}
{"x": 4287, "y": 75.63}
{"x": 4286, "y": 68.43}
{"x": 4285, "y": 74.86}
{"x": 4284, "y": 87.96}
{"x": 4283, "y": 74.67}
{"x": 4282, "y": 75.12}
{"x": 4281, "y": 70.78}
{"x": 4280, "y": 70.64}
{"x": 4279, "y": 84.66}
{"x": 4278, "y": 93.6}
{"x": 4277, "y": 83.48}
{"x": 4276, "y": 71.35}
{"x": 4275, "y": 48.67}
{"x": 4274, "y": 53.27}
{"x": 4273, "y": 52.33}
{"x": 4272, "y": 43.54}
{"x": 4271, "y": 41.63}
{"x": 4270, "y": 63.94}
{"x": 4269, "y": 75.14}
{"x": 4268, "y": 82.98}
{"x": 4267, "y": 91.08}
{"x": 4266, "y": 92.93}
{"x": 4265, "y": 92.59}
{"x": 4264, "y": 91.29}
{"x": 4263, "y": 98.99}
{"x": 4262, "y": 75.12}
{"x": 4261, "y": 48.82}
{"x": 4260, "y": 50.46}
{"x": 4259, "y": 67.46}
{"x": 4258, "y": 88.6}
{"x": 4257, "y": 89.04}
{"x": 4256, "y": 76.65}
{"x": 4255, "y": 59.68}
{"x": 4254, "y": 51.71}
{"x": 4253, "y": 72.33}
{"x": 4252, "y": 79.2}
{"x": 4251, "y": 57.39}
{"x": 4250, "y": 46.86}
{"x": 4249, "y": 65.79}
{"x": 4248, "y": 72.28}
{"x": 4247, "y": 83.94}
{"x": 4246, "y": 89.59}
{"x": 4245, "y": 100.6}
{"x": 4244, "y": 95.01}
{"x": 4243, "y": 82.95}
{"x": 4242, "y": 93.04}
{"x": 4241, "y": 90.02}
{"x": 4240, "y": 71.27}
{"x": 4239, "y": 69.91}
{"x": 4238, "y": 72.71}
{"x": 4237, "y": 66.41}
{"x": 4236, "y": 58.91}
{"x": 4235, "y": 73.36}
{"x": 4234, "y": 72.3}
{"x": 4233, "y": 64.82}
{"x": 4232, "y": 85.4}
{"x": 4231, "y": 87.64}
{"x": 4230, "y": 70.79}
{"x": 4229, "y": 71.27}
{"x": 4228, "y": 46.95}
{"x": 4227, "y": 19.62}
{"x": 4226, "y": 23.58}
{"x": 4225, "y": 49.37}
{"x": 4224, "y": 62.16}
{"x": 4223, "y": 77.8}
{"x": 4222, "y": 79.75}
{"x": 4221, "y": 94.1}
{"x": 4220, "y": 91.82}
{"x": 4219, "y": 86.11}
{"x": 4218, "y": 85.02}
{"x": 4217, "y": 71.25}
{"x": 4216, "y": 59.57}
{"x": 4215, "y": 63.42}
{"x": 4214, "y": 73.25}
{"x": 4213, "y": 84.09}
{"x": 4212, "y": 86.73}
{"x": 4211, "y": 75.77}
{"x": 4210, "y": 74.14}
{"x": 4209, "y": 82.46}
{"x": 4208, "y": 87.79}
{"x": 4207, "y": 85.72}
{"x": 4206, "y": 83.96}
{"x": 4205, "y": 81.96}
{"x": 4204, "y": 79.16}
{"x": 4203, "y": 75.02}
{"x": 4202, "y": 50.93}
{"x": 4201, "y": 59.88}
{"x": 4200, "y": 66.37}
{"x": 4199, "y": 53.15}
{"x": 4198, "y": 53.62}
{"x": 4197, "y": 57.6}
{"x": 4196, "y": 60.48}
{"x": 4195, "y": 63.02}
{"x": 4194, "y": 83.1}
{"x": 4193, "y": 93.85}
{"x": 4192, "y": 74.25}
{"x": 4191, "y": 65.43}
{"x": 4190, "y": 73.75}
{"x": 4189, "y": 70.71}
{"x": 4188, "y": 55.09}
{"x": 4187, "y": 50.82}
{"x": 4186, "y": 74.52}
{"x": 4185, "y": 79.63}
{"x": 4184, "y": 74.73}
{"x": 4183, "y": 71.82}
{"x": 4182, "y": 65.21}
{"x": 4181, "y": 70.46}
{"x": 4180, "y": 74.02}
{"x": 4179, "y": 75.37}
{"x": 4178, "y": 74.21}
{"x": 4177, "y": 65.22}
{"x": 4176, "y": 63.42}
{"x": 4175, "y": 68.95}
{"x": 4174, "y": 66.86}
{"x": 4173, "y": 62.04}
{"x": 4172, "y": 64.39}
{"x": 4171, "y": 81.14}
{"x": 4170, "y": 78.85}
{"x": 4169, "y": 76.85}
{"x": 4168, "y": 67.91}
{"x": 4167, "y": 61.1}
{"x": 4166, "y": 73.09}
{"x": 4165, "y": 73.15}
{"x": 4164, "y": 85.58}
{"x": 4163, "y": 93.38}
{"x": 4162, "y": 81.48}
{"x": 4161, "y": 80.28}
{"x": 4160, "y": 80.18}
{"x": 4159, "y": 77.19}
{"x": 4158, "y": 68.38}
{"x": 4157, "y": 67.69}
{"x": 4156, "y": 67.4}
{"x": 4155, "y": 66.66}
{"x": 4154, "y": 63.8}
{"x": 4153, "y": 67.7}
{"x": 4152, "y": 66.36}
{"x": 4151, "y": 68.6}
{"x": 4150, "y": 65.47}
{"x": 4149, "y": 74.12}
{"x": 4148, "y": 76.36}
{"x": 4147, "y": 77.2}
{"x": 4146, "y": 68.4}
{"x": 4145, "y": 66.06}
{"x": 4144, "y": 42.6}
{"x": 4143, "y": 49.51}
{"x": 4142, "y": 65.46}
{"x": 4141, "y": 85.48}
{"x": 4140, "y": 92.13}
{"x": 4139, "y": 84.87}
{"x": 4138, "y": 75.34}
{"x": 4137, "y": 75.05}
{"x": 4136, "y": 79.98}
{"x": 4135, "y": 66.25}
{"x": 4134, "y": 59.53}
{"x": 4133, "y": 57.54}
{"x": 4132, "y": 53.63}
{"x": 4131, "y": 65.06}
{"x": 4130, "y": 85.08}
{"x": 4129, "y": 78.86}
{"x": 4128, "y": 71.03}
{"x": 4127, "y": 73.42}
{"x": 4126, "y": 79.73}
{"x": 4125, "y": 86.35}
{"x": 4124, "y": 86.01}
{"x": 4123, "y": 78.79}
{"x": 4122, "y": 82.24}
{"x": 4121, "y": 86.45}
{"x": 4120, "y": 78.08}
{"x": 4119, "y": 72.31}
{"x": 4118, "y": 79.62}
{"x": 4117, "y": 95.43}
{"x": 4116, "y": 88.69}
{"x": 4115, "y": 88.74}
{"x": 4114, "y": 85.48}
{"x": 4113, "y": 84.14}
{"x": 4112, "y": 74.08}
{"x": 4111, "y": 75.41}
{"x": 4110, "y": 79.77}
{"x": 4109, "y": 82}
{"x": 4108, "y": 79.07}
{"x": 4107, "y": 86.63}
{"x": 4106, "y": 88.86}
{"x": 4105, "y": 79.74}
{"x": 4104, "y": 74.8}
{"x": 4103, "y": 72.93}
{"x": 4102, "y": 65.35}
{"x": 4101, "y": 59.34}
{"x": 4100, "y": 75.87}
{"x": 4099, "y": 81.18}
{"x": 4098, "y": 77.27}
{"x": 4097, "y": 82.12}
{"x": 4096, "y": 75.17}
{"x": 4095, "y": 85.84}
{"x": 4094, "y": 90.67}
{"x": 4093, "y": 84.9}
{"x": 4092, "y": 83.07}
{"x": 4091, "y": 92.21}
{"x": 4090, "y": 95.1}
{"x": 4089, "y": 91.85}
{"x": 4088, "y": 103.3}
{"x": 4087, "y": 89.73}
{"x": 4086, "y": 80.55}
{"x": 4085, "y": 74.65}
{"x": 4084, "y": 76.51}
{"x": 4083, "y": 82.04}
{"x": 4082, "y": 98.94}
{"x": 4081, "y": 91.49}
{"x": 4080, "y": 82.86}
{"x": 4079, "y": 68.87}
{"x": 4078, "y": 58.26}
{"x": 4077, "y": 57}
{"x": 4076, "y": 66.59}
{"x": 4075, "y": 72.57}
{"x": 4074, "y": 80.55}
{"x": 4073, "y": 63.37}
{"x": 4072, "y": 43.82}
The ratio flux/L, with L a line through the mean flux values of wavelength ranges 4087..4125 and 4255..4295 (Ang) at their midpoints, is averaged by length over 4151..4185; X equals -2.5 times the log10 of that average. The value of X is 0.10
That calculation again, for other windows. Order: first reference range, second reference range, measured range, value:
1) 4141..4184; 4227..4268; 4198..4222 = -0.041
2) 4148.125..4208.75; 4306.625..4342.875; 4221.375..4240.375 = 0.163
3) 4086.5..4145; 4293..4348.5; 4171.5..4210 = 0.123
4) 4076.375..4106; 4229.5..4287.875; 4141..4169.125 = 0.108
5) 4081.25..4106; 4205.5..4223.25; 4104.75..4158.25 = 0.096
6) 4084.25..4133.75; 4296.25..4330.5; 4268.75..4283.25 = 0.076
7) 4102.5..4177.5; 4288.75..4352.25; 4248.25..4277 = 0.121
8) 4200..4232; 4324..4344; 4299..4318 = 0.339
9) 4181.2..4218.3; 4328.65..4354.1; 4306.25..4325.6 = 0.226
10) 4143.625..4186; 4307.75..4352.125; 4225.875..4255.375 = 0.116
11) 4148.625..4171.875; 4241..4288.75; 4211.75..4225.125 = -0.041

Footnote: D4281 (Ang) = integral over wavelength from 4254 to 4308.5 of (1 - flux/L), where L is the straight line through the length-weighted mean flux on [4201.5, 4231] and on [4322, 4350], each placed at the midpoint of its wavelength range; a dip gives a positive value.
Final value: 9.2 Ang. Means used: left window 71.8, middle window 67.9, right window 90.5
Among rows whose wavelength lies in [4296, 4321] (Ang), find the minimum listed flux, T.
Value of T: 34.59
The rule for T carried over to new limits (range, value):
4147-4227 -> 19.62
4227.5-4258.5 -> 46.86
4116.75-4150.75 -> 42.6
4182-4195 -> 50.82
